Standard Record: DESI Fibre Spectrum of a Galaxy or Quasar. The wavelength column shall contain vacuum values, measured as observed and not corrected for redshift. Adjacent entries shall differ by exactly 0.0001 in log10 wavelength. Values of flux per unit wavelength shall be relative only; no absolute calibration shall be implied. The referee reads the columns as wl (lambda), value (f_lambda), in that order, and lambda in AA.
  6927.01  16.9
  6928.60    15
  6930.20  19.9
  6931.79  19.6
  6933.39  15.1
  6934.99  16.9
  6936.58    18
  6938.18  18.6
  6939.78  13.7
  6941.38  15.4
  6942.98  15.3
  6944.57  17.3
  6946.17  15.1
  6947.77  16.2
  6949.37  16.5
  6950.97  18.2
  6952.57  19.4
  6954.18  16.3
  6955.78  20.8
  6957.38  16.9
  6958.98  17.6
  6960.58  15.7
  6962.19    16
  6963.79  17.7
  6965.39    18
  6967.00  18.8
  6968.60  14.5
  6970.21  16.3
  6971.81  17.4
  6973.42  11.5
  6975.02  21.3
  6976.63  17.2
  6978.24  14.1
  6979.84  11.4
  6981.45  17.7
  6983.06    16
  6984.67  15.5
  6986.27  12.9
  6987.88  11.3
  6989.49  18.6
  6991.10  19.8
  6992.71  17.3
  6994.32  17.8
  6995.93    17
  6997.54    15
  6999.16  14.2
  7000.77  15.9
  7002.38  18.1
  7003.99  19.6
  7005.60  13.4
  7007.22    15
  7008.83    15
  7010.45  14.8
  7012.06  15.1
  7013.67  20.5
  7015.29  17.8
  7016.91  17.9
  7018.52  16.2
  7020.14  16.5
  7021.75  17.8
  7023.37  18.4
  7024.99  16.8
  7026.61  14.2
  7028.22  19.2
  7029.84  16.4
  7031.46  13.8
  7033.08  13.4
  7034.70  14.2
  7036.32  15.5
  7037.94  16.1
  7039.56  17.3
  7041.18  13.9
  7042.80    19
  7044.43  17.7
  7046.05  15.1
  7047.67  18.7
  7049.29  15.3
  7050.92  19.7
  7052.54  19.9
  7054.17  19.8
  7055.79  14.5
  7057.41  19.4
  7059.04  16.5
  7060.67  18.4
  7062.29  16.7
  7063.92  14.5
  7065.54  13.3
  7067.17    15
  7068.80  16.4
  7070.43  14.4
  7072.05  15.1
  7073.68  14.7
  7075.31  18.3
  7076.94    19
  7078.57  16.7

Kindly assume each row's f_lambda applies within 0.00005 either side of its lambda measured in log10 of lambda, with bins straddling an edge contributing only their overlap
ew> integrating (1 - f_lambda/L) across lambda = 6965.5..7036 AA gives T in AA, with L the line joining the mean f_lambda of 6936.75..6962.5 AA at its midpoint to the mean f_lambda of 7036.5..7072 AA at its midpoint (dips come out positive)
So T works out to 2.4 AA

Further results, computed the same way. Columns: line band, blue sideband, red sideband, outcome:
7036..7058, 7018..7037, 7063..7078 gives -1.99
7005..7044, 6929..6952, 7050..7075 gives 1.07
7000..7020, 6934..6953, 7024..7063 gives 0.12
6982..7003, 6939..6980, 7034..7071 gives 0.59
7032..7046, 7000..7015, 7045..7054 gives 1.38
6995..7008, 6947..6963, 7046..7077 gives 0.79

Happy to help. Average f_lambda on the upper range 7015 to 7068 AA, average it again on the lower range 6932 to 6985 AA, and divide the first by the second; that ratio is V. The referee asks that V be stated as 1.00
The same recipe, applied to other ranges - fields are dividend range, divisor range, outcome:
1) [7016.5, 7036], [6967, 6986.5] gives 1.03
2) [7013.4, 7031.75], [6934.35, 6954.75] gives 1.03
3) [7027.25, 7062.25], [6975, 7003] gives 1.05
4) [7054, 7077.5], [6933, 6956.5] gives 0.97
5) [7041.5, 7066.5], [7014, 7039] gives 1.05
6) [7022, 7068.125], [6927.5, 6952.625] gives 0.98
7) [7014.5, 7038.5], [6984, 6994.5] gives 1.01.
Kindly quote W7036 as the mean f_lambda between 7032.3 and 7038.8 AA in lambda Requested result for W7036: 14.8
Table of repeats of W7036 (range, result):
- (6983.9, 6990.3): 14.6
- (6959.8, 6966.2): 16.8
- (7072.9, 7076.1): 16.5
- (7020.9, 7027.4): 16.8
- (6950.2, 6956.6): 18.7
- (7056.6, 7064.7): 17.1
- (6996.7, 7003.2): 15.8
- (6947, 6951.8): 17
